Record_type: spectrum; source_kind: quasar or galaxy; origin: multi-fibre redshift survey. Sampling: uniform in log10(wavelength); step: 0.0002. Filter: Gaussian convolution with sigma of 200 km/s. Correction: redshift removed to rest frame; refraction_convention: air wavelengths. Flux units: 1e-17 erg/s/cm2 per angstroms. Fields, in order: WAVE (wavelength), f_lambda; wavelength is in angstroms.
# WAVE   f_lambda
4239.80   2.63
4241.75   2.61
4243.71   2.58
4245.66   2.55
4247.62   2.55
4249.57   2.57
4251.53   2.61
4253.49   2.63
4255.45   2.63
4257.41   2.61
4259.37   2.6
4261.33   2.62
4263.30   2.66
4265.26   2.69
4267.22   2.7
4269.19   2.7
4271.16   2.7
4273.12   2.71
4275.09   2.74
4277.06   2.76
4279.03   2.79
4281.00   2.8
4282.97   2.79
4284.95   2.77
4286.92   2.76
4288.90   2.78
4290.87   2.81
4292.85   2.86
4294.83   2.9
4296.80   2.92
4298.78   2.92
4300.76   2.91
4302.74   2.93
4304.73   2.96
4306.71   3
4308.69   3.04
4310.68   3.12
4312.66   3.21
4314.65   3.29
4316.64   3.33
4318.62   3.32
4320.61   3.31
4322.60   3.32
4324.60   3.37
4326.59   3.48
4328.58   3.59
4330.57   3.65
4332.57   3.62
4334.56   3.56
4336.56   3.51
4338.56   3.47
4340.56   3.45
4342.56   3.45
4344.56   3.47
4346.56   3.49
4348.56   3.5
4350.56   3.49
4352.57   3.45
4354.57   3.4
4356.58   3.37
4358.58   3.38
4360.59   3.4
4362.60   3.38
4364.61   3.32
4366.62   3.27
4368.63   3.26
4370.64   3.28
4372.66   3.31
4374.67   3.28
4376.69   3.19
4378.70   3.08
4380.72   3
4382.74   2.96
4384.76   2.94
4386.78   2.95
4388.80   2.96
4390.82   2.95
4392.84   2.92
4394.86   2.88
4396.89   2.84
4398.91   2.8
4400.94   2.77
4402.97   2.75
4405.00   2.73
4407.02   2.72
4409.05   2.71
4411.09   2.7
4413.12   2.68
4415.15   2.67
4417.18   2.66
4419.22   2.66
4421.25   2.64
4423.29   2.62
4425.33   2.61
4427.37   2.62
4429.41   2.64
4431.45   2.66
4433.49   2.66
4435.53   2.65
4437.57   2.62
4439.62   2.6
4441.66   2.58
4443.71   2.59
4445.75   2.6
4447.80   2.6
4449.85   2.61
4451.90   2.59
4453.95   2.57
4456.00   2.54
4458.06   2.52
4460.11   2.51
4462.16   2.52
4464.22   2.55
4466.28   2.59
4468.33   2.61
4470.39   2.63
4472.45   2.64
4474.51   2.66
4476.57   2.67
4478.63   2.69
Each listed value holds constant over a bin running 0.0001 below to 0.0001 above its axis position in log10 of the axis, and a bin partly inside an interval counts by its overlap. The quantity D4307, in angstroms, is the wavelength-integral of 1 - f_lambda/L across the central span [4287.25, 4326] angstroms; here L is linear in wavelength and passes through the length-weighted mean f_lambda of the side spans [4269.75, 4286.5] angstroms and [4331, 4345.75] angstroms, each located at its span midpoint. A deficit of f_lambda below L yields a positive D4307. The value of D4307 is 0.6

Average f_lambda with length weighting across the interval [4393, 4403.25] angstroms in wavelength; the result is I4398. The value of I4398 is 2.82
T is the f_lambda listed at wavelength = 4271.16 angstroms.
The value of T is 2.7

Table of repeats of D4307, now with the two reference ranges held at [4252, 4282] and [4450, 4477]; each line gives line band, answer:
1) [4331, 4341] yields -3.32 angstroms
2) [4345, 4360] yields -4.53 angstroms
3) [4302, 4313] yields -1.52 angstroms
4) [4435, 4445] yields -0.04 angstroms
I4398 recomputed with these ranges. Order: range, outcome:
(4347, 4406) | 3.13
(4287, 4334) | 3.16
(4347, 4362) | 3.43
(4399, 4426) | 2.69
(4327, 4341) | 3.55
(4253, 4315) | 2.82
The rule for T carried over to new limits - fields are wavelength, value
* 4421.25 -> 2.64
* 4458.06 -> 2.52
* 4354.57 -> 3.4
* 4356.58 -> 3.37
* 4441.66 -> 2.58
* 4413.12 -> 2.68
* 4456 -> 2.54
